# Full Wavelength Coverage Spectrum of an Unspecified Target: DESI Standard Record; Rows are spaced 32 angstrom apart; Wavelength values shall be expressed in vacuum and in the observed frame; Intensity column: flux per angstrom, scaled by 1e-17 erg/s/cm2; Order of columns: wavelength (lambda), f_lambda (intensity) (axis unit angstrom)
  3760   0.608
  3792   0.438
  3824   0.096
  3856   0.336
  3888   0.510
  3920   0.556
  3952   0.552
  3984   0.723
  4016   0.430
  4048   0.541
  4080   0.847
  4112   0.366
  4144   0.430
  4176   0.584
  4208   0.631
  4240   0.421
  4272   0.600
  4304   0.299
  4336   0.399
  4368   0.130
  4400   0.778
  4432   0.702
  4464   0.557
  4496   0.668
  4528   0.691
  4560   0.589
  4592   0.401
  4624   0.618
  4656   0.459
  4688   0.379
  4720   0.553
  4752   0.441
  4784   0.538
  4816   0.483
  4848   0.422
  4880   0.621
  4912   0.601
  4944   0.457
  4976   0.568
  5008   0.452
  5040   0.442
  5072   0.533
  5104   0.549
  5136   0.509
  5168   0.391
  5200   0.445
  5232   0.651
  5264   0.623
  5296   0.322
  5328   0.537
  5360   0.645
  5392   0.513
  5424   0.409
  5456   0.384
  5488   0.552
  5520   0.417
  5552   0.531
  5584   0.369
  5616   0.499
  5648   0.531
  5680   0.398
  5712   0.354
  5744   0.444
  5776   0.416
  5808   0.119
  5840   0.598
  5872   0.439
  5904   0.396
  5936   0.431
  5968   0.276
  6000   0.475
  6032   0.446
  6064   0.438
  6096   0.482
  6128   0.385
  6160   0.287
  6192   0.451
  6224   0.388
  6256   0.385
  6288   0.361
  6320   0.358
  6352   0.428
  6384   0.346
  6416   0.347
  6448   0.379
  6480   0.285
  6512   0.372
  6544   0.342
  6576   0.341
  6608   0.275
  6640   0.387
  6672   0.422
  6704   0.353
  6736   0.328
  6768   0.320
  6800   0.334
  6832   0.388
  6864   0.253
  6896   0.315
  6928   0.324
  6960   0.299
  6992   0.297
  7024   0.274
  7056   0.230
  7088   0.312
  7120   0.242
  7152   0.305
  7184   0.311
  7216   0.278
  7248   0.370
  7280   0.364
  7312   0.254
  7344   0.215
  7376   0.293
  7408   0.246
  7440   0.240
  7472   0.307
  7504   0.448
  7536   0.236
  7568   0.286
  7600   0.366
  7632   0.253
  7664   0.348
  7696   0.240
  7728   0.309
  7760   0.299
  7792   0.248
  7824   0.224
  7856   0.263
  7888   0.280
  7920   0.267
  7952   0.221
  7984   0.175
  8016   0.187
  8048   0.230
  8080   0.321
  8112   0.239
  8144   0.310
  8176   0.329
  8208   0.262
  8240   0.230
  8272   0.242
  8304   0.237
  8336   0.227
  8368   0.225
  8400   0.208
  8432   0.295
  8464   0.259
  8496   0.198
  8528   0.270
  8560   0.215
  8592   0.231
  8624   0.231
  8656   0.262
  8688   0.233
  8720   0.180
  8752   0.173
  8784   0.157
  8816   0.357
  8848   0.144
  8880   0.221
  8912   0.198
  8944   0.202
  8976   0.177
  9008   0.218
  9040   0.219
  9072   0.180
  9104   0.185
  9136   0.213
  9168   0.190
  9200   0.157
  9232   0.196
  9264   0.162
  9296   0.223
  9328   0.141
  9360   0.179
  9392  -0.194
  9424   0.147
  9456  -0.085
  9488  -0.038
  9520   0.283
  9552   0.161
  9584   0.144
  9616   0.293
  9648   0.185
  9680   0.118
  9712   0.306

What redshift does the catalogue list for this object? 1.010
